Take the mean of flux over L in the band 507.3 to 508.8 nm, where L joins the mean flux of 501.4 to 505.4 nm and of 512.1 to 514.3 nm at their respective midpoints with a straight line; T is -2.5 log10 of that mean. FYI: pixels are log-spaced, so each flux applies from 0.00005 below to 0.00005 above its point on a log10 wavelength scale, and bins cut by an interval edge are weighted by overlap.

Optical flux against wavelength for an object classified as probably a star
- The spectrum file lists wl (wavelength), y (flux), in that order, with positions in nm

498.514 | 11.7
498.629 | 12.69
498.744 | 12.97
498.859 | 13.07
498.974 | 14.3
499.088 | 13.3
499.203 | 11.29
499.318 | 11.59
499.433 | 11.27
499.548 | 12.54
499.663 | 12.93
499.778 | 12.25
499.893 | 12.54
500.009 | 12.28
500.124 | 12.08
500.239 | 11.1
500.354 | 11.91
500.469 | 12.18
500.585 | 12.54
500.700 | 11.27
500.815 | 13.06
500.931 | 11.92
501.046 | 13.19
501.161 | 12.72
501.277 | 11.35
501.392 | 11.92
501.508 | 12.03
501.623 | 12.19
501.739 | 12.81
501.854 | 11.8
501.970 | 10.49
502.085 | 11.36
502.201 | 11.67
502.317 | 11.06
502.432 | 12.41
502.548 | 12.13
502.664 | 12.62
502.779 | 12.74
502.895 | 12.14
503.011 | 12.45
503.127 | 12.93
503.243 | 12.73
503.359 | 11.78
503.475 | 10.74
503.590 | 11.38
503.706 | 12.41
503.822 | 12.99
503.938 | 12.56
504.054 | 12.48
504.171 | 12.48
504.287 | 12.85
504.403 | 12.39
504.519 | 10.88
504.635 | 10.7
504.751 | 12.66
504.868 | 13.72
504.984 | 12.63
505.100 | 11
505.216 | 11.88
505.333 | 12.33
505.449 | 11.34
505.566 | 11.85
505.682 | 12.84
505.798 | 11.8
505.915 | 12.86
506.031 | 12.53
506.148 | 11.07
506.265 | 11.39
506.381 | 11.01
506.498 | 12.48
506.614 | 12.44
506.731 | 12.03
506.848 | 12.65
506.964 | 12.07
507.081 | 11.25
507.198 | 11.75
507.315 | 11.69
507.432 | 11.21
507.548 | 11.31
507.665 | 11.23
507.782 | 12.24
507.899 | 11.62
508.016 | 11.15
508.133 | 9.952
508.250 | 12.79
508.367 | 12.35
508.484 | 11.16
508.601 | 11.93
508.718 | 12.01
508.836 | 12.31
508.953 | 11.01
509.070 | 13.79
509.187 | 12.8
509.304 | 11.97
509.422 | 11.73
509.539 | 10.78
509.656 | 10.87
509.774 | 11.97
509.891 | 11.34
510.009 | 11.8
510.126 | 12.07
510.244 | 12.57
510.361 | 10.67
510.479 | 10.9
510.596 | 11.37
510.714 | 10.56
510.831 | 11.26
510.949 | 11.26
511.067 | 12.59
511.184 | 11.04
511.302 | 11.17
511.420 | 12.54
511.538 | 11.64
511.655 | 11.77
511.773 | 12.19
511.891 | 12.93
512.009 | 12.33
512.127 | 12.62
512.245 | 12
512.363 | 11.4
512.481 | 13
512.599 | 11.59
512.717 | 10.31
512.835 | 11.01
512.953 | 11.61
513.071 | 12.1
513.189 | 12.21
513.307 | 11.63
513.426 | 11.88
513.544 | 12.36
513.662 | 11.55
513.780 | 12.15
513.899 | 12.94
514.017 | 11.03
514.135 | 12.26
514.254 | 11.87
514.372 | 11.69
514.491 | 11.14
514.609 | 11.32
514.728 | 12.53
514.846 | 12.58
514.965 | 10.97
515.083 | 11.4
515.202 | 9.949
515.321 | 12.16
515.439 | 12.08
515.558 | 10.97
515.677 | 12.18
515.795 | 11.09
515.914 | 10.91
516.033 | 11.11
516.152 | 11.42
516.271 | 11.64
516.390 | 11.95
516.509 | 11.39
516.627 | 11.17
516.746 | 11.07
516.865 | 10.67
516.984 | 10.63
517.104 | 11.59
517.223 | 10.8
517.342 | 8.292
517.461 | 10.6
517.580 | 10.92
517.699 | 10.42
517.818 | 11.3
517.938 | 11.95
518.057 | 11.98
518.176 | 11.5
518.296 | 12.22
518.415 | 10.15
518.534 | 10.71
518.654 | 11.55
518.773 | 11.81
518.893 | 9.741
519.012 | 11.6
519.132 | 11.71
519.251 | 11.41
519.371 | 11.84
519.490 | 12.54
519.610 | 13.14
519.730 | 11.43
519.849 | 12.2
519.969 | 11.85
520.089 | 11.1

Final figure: 0.04 mag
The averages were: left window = 12.1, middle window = 11.6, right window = 11.9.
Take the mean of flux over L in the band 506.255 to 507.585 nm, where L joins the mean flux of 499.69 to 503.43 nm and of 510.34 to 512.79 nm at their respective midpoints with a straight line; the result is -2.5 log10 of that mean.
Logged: 0.007 mag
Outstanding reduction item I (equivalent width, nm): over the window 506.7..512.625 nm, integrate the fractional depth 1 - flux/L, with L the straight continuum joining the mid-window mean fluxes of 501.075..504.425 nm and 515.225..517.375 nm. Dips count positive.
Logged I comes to -0.062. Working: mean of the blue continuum 12.1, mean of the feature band 11.8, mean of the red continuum 11.2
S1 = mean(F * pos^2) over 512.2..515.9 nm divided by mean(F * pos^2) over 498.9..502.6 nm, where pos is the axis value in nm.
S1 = 1.0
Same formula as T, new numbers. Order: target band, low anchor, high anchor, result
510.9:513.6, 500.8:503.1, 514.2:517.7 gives -0.039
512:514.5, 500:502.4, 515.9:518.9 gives -0.052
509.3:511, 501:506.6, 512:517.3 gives 0.038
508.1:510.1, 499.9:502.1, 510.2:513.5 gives -0.002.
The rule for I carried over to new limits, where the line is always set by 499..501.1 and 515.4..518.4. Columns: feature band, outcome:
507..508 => 0.02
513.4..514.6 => -0.05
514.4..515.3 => -0.01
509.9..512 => -0.02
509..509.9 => -0.02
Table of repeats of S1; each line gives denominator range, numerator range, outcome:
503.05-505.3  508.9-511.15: 0.98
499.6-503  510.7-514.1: 1.02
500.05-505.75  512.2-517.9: 0.99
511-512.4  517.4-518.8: 0.96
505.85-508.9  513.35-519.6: 1.00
